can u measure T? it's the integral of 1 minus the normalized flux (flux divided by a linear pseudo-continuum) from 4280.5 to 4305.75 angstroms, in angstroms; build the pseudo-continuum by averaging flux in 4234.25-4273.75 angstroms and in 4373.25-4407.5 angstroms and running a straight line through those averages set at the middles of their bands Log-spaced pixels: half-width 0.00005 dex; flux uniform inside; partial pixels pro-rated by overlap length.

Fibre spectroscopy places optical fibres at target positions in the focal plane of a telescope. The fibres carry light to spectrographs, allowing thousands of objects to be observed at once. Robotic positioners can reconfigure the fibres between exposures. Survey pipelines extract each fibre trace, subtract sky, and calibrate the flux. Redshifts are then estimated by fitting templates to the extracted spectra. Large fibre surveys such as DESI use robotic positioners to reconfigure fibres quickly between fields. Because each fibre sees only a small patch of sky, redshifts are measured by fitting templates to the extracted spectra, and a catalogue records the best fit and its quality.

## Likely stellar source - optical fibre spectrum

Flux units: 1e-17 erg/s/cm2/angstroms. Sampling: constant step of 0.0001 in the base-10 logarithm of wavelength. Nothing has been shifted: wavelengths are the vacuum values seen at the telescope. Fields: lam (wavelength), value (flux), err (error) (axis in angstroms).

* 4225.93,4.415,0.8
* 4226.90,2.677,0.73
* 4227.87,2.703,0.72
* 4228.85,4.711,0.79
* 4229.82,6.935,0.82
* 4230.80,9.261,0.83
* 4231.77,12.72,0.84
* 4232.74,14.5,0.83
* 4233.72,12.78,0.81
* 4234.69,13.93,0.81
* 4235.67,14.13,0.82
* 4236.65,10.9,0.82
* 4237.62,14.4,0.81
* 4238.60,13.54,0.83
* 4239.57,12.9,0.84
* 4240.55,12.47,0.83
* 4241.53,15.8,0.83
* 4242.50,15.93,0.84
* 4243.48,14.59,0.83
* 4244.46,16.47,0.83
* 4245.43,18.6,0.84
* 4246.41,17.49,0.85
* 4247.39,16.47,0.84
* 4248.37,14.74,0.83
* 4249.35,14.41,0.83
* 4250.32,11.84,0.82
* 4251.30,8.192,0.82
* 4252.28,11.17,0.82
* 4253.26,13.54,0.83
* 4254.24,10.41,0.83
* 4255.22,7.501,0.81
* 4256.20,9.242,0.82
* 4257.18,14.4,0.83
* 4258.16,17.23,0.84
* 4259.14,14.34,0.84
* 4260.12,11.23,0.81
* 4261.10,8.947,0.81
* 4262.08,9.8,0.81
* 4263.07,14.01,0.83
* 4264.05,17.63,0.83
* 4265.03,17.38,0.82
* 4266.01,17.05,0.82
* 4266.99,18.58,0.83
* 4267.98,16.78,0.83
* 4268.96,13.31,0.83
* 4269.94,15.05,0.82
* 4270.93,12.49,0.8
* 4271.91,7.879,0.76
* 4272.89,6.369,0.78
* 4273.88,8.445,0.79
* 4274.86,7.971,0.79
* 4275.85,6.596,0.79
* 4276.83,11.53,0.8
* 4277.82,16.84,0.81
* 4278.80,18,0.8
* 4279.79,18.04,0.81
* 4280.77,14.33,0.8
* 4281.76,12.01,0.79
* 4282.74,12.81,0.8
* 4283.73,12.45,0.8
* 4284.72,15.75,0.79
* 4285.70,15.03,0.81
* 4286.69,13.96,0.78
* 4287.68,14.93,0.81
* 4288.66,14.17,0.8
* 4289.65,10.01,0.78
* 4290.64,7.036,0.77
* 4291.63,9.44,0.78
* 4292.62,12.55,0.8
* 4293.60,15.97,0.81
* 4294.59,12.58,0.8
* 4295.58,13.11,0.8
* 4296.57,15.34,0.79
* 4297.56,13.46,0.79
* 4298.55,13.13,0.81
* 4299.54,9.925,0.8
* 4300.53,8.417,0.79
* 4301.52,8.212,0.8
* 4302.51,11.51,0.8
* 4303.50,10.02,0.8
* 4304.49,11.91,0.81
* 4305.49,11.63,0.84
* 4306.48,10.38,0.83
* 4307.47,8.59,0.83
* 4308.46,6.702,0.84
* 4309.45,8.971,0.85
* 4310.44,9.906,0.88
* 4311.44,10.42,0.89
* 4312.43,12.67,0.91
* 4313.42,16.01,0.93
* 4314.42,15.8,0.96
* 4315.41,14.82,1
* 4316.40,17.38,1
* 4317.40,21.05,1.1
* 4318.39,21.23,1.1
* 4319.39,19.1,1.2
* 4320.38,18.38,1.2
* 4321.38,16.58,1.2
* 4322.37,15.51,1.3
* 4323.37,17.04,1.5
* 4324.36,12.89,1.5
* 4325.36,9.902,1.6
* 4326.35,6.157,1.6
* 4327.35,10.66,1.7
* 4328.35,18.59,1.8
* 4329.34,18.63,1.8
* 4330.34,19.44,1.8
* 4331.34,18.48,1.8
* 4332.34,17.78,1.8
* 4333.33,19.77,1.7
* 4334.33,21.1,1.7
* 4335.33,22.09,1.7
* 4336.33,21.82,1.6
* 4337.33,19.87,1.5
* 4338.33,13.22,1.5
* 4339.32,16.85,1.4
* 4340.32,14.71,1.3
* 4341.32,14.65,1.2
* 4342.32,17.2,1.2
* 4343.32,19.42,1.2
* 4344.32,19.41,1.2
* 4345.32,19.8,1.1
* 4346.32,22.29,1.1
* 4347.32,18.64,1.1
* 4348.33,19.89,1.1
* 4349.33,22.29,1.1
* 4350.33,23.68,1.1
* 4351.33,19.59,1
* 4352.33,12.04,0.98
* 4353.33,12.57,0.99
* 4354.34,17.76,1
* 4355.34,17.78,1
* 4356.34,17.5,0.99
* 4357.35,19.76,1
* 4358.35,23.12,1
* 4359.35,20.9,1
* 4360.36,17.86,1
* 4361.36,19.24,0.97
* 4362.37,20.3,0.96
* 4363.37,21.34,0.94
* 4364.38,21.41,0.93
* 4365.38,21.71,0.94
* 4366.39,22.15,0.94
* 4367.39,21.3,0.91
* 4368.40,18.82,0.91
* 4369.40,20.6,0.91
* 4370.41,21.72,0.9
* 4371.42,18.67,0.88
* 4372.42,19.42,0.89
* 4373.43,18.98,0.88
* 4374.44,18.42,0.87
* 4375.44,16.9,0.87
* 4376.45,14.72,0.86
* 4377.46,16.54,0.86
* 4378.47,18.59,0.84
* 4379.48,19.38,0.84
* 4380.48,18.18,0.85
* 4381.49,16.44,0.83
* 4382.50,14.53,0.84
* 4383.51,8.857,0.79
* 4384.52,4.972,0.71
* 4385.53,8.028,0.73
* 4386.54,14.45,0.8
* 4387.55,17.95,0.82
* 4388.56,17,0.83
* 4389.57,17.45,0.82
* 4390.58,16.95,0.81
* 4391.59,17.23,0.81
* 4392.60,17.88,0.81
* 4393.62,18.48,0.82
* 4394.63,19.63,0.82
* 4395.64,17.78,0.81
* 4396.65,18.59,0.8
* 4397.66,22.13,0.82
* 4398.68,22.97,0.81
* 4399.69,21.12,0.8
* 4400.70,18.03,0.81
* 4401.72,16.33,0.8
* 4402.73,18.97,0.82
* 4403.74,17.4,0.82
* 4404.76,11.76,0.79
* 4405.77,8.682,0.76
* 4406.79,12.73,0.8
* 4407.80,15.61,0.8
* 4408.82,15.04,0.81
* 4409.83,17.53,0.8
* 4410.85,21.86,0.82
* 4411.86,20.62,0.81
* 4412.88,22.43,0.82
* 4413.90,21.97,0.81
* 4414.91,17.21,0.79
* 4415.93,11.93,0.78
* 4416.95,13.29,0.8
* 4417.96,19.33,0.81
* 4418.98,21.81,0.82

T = 3.6 angstroms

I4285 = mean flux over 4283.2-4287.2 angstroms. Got 14.3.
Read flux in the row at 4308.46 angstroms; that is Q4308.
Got 6.702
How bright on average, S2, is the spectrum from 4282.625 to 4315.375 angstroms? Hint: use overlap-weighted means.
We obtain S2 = 11.9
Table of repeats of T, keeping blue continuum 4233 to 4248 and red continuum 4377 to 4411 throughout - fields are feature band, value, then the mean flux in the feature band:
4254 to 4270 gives 1.3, 13.7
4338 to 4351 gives -2.3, 18.7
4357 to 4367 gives -3.0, 20.8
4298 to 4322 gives 3.8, 13.1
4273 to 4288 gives 2.1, 13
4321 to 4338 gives -1.2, 16.8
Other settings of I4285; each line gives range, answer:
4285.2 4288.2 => 14.7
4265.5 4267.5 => 17.8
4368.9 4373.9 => 19.9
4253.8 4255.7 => 8.92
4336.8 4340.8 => 16.2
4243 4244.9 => 15.5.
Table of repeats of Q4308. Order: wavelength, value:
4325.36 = 9.902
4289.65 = 10.01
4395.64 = 17.78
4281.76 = 12.01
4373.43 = 18.98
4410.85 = 21.86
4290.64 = 7.036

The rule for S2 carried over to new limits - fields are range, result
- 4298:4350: 15.4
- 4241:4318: 12.9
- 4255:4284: 13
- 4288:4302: 11.7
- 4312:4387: 17.6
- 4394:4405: 18.8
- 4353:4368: 19.7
